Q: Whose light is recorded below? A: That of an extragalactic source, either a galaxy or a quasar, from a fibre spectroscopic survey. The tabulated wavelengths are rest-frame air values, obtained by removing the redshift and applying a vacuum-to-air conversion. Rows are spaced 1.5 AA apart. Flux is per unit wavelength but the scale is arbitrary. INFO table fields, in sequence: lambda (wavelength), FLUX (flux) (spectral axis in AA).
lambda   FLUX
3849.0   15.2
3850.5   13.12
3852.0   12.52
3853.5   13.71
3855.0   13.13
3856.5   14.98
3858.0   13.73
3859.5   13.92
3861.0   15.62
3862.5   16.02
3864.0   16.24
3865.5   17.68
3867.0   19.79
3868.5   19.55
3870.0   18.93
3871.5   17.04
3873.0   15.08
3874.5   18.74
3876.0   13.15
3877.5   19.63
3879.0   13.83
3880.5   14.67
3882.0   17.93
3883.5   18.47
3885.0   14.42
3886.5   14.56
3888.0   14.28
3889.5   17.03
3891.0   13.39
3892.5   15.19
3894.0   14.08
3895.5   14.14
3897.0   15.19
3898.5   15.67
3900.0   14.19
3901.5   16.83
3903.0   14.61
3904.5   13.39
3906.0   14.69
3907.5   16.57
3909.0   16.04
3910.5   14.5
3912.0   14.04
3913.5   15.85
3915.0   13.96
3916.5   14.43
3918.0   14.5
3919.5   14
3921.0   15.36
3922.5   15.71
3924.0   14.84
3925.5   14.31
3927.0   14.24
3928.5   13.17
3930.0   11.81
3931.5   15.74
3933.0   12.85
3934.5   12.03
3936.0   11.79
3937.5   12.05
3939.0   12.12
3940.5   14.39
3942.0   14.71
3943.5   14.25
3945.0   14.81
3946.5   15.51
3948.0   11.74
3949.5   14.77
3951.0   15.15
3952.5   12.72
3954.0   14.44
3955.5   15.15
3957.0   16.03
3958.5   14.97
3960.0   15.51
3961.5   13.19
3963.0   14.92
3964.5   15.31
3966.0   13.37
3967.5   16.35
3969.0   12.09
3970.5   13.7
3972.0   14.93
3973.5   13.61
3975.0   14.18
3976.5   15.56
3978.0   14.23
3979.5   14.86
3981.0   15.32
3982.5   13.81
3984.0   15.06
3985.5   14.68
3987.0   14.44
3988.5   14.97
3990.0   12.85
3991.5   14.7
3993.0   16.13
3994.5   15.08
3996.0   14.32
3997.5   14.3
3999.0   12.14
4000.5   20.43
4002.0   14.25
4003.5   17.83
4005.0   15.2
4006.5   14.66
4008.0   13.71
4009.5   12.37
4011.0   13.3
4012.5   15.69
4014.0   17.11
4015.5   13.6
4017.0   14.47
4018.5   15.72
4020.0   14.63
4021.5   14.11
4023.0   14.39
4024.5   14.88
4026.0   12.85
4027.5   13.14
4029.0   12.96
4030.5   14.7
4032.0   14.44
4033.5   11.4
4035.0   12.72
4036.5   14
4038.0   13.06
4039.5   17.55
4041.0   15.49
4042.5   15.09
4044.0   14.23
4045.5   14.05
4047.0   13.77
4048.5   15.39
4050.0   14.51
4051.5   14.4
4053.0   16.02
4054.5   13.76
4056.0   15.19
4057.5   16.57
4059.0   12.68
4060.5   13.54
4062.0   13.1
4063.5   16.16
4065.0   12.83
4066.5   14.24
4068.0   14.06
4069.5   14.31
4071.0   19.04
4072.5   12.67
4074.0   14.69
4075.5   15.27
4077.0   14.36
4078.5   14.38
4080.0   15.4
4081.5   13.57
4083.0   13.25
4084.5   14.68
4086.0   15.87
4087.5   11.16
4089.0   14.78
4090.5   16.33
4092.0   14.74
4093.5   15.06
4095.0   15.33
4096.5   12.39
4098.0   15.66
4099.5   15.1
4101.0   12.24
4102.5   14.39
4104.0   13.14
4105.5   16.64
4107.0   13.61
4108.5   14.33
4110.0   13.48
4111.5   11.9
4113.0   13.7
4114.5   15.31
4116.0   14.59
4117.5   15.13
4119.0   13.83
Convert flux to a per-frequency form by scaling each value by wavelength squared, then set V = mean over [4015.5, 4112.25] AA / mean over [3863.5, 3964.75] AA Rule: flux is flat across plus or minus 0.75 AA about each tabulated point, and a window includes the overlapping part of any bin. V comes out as 1.0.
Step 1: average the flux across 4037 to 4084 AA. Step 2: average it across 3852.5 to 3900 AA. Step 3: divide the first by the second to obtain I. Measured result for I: 0.9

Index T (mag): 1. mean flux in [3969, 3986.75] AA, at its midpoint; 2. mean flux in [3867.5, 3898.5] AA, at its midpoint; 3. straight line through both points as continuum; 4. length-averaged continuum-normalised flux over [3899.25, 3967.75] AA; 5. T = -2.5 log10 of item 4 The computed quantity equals 0.06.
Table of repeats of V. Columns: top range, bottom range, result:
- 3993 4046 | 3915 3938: 1.10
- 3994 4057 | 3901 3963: 1.07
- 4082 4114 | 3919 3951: 1.11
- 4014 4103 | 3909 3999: 1.06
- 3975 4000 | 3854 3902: 0.97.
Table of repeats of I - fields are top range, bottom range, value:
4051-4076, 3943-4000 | 1.01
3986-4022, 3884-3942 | 1.03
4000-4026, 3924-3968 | 1.07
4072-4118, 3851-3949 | 0.96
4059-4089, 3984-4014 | 0.96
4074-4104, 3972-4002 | 0.97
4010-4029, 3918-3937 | 1.04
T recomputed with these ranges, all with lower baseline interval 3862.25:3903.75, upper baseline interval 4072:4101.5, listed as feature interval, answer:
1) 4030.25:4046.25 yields 0.04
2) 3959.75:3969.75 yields 0.08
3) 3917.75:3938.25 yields 0.15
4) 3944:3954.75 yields 0.10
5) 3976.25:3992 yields 0.05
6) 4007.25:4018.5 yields 0.04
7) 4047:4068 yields 0.01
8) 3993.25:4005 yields -0.03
